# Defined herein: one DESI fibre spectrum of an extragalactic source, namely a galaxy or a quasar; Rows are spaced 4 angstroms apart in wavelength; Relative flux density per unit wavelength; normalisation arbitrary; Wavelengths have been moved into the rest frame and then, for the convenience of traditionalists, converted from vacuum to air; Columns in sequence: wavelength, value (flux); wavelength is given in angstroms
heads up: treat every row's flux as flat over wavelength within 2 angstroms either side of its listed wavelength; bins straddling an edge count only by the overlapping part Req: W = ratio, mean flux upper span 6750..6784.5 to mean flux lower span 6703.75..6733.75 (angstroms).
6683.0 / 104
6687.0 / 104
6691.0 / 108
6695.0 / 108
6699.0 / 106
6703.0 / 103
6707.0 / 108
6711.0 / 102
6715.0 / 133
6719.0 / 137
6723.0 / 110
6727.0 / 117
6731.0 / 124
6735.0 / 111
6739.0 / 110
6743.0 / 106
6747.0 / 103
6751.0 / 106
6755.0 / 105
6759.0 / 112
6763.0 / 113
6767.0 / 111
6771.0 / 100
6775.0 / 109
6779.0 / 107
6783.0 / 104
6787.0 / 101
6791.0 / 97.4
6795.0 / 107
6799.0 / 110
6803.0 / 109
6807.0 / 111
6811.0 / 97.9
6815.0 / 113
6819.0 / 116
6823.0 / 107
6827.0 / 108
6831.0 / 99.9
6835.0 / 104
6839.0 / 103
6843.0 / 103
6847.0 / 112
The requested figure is 0.91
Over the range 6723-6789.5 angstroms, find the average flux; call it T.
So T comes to 109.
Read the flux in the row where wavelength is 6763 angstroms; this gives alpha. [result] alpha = 113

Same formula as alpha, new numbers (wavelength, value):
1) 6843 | 103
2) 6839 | 103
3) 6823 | 107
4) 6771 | 100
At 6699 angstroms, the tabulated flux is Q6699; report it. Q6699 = 106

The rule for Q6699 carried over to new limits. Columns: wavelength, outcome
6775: 109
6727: 117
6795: 107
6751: 106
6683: 104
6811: 97.9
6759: 112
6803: 109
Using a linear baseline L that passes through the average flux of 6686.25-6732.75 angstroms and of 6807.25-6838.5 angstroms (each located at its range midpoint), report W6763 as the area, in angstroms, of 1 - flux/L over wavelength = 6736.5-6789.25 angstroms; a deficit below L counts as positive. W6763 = 1.7 angstroms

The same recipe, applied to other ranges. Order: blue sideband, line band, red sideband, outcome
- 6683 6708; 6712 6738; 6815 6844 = -3.6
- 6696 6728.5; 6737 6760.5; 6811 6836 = 1.1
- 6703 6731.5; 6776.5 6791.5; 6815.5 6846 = 1.1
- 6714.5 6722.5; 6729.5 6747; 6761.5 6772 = 1.5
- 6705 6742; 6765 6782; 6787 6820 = 0.6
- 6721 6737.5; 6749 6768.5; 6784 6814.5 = 0.3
